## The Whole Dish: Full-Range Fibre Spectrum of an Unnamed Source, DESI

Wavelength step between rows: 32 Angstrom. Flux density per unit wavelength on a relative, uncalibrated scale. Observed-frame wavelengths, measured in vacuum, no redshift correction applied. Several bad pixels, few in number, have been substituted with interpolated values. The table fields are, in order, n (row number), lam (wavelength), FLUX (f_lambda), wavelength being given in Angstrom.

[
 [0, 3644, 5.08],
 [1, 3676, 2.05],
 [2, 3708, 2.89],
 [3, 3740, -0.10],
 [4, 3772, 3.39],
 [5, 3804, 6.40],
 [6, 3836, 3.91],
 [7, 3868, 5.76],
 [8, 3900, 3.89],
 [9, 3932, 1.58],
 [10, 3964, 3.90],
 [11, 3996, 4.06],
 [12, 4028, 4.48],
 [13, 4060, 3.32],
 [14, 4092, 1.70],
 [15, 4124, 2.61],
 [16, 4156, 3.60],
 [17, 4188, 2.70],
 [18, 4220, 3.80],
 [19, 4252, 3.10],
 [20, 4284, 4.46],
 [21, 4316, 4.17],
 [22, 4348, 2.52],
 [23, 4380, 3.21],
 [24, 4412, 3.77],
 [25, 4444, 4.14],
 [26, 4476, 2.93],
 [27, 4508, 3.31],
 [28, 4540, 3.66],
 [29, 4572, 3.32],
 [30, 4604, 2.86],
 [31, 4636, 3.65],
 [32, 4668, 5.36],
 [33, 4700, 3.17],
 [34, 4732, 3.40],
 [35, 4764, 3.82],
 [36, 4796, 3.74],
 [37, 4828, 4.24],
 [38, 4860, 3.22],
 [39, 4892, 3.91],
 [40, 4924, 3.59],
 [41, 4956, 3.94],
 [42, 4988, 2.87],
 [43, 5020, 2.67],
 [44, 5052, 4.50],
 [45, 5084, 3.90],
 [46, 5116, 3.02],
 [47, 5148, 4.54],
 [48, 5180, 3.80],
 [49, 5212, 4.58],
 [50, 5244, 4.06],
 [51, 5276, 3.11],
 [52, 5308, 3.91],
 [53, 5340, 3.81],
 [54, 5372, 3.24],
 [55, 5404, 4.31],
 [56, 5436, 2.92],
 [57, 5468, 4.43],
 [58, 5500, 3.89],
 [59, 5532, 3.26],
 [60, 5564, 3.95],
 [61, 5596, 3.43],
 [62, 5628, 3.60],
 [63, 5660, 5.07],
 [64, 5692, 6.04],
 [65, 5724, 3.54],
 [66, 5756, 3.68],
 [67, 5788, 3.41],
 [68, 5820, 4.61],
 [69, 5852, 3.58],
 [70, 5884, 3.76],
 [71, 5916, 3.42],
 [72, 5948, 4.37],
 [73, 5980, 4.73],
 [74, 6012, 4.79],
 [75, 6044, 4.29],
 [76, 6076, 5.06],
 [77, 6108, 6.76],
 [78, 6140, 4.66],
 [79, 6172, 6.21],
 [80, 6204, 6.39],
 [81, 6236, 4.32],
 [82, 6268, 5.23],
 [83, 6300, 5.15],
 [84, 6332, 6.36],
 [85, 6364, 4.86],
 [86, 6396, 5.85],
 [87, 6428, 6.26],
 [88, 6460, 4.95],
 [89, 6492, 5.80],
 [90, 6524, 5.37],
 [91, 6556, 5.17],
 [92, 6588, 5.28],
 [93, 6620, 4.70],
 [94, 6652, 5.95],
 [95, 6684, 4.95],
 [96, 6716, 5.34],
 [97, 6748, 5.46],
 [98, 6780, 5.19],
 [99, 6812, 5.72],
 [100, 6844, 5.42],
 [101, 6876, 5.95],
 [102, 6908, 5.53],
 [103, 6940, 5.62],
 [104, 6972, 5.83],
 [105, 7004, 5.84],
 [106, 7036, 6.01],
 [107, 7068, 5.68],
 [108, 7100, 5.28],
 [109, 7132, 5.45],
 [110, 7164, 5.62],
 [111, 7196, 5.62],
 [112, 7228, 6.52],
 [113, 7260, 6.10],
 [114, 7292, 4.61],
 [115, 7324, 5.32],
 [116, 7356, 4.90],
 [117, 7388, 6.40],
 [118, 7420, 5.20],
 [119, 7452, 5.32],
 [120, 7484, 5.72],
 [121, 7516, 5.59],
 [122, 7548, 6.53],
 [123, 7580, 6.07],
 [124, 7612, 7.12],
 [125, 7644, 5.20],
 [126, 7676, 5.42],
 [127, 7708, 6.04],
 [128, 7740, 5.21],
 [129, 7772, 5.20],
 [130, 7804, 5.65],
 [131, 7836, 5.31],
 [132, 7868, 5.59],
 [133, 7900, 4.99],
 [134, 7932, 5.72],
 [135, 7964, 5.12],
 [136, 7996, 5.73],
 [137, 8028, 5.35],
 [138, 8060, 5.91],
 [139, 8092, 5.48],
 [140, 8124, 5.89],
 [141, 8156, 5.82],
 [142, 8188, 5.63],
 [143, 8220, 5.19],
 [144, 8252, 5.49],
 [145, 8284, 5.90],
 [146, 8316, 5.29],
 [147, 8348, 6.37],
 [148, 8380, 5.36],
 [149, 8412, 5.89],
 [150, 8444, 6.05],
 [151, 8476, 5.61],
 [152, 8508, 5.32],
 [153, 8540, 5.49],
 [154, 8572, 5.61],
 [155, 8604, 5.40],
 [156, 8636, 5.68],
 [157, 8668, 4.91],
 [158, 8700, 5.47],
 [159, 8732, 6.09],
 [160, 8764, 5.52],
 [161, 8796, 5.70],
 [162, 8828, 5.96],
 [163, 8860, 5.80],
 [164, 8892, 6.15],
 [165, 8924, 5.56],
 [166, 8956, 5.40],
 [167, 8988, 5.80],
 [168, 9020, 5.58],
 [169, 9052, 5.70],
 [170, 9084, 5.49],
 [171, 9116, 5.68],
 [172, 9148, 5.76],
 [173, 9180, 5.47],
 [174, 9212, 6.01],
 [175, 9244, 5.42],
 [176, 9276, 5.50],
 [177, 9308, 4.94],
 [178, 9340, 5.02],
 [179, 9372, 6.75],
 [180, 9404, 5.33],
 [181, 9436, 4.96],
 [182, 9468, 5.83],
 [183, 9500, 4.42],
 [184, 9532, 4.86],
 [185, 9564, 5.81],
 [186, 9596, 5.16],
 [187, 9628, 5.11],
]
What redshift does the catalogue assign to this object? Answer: 0.522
